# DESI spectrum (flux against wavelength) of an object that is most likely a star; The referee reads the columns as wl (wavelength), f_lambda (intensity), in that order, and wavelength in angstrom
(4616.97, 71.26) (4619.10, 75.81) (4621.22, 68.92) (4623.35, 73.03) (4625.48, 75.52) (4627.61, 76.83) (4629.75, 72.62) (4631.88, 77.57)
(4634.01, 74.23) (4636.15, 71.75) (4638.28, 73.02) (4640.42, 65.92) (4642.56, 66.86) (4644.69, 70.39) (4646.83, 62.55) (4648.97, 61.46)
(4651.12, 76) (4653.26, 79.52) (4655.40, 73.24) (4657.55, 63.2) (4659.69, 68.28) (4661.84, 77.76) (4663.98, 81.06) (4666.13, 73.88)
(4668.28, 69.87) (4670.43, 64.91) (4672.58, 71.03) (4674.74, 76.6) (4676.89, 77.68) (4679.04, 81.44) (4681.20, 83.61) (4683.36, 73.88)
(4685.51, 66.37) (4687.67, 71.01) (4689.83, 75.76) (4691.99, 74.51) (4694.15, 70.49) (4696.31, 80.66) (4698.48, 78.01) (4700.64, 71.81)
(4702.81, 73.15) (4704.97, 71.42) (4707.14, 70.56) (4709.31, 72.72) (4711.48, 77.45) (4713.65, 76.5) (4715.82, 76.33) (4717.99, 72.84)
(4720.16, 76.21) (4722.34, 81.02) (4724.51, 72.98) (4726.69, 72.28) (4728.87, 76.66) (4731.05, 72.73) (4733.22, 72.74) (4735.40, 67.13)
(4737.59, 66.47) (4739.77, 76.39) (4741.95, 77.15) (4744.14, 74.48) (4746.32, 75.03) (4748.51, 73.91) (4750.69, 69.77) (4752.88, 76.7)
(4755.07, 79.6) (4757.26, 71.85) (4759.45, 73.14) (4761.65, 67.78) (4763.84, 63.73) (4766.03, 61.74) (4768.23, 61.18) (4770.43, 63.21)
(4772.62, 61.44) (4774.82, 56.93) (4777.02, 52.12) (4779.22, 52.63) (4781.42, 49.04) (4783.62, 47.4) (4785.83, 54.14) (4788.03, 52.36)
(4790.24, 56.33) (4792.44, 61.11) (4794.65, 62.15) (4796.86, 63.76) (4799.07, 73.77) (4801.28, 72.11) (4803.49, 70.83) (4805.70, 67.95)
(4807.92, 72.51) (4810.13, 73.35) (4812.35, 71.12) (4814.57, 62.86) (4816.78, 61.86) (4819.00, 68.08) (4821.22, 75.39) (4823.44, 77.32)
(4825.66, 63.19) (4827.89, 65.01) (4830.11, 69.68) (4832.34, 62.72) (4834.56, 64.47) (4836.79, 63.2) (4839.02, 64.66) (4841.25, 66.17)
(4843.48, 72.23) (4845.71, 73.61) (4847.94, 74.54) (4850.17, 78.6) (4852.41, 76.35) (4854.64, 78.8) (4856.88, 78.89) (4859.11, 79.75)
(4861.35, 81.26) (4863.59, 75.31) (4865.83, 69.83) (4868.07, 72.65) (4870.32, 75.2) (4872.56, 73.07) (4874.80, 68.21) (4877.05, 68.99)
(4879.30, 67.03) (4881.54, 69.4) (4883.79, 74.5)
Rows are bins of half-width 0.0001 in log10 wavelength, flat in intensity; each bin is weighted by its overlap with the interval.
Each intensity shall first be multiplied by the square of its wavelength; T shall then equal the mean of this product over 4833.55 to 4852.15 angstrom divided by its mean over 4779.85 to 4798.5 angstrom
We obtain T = 1.3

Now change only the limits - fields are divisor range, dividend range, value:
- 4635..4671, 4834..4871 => 1.13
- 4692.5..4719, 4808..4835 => 0.96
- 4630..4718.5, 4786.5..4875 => 1.02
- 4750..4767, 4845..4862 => 1.15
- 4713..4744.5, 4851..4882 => 1.06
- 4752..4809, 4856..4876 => 1.23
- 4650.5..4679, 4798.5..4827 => 1.01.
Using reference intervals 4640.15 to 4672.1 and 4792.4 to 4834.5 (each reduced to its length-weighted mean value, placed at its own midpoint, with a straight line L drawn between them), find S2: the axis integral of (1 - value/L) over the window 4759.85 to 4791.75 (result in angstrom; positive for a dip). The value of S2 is 5.2 angstrom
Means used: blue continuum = 70.5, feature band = 57.5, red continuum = 68.2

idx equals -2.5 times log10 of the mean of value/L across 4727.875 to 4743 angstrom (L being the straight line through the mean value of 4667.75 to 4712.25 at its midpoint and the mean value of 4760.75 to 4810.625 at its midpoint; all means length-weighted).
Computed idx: -0.073 mag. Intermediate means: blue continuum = 74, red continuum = 61.5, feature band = 72.7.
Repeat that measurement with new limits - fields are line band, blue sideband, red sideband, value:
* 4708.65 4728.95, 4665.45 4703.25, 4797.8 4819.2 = -0.04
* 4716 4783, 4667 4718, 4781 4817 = -0.01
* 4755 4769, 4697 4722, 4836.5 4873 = 0.10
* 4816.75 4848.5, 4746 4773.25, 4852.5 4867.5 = 0.10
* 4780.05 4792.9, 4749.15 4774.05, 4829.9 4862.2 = 0.29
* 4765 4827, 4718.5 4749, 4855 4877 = 0.18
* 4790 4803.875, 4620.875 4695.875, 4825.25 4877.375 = 0.09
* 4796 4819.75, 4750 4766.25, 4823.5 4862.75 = 0.04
